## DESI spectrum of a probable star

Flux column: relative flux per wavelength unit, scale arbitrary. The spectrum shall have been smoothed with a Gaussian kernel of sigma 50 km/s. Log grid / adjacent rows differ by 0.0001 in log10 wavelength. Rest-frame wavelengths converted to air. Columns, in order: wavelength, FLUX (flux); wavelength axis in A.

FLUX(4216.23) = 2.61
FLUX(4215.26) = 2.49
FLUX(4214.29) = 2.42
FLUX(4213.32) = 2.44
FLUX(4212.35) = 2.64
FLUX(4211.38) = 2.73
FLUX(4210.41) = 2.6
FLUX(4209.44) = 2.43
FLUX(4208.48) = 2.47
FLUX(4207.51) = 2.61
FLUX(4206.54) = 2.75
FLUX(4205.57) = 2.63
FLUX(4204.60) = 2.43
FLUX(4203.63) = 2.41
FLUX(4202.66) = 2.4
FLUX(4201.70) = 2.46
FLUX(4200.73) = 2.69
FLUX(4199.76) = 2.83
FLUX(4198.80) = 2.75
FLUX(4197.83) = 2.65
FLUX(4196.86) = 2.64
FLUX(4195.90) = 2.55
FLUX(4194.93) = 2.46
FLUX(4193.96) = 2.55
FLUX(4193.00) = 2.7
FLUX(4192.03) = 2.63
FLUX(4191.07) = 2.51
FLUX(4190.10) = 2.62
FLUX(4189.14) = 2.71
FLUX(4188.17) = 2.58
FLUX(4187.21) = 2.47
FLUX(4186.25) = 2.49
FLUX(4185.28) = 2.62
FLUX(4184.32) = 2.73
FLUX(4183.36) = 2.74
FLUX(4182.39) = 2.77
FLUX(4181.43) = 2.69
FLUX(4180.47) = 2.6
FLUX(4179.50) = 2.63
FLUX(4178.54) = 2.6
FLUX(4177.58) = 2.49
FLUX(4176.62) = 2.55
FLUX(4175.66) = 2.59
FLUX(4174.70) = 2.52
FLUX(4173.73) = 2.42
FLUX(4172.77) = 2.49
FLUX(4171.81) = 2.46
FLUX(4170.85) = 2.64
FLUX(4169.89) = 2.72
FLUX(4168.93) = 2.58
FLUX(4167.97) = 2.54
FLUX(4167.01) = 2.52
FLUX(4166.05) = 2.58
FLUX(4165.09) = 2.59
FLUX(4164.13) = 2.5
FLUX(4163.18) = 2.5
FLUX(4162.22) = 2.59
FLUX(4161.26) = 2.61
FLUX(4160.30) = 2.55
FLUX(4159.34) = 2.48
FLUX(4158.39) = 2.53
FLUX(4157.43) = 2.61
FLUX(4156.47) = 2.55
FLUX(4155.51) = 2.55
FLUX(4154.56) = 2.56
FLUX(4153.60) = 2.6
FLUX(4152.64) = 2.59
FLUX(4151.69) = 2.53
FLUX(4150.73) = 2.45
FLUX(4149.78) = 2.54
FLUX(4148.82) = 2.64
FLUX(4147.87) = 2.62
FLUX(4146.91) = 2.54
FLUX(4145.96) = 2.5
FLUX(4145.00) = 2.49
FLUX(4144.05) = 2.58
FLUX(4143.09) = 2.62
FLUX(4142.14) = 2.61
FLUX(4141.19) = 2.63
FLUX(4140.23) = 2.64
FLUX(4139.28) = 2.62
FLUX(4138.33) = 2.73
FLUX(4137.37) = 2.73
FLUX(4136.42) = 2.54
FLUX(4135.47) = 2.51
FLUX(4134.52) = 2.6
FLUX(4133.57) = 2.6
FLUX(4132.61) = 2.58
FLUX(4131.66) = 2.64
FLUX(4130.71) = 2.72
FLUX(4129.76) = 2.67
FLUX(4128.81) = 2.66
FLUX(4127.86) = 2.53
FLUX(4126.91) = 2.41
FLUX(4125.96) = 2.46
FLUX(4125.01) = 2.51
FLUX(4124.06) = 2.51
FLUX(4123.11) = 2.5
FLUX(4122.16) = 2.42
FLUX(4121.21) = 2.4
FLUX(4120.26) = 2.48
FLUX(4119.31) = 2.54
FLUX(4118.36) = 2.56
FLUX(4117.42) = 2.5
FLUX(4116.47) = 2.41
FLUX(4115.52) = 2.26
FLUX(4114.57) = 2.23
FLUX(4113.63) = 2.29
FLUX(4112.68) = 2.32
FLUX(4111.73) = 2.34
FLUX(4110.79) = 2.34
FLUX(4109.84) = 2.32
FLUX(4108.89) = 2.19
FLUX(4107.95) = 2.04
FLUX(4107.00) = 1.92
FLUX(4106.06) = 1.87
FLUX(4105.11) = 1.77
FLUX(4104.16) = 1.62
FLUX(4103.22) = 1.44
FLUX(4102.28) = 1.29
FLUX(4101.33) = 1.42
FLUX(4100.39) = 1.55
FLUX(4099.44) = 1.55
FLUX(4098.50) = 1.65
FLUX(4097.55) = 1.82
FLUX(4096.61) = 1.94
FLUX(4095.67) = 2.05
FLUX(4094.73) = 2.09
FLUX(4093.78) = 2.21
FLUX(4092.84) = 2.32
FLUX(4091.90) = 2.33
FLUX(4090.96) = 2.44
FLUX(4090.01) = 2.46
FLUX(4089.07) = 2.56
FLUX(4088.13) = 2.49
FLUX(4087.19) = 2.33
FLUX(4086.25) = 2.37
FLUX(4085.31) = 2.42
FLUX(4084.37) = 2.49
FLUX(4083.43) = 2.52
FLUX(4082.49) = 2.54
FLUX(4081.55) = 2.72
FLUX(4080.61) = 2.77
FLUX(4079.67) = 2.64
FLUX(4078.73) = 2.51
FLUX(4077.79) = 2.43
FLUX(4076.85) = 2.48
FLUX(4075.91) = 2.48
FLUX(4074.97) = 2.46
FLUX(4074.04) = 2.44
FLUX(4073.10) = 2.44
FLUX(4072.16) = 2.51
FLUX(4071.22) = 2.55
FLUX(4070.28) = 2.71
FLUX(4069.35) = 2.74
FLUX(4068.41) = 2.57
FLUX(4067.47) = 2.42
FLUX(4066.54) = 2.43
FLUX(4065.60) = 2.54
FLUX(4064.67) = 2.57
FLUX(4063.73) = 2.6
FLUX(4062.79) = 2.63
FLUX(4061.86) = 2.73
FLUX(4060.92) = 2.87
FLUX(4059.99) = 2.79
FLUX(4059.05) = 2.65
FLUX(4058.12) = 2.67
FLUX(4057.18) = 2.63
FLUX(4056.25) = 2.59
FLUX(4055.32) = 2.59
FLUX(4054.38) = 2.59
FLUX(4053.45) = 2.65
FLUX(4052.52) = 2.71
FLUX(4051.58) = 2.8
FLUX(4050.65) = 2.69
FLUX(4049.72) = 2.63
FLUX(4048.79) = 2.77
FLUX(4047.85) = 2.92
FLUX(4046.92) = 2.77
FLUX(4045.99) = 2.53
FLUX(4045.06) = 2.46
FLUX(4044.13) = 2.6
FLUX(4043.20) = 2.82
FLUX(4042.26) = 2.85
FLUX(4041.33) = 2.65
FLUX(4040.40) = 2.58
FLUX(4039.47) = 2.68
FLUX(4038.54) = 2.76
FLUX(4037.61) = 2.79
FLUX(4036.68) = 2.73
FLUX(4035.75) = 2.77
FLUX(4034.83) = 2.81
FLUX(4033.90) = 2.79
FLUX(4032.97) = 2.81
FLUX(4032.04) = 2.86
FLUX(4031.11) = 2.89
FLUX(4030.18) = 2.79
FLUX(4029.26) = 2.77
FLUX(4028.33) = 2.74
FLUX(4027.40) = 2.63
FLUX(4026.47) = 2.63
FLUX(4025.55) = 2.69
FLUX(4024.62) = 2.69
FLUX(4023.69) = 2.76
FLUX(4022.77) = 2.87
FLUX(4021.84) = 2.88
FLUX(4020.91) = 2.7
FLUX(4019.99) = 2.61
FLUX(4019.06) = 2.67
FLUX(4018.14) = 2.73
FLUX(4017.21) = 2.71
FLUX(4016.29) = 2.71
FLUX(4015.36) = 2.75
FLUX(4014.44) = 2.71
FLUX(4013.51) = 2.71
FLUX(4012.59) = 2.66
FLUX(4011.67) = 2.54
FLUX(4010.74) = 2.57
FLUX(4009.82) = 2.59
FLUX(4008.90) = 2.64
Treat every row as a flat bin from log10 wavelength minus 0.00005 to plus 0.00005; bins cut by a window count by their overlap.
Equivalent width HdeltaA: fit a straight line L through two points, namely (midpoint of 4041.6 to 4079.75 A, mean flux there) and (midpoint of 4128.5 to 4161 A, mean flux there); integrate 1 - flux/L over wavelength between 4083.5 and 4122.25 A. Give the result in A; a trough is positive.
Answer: 6.8 A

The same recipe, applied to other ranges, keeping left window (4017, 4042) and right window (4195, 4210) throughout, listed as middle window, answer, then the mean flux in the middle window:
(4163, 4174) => 0.3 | 2.55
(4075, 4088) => 0.9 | 2.51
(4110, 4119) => 1.0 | 2.36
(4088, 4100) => 2.5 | 2.13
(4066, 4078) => 0.8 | 2.51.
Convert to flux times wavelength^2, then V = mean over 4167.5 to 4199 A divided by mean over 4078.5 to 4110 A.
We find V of 1.27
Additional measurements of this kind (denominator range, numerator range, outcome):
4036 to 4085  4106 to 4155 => 0.98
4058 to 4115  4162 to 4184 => 1.17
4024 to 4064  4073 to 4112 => 0.83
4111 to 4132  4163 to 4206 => 1.08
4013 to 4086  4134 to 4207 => 1.03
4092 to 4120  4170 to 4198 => 1.32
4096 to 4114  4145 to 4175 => 1.39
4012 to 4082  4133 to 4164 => 1.01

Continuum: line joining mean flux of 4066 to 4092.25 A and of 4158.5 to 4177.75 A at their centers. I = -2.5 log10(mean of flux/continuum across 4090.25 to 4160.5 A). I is 0.08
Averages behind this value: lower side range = 2.51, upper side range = 2.55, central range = 2.35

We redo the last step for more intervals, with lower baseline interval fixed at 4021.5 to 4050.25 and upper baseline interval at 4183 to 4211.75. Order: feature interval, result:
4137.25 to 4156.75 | 0.02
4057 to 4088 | 0.06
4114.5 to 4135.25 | 0.06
